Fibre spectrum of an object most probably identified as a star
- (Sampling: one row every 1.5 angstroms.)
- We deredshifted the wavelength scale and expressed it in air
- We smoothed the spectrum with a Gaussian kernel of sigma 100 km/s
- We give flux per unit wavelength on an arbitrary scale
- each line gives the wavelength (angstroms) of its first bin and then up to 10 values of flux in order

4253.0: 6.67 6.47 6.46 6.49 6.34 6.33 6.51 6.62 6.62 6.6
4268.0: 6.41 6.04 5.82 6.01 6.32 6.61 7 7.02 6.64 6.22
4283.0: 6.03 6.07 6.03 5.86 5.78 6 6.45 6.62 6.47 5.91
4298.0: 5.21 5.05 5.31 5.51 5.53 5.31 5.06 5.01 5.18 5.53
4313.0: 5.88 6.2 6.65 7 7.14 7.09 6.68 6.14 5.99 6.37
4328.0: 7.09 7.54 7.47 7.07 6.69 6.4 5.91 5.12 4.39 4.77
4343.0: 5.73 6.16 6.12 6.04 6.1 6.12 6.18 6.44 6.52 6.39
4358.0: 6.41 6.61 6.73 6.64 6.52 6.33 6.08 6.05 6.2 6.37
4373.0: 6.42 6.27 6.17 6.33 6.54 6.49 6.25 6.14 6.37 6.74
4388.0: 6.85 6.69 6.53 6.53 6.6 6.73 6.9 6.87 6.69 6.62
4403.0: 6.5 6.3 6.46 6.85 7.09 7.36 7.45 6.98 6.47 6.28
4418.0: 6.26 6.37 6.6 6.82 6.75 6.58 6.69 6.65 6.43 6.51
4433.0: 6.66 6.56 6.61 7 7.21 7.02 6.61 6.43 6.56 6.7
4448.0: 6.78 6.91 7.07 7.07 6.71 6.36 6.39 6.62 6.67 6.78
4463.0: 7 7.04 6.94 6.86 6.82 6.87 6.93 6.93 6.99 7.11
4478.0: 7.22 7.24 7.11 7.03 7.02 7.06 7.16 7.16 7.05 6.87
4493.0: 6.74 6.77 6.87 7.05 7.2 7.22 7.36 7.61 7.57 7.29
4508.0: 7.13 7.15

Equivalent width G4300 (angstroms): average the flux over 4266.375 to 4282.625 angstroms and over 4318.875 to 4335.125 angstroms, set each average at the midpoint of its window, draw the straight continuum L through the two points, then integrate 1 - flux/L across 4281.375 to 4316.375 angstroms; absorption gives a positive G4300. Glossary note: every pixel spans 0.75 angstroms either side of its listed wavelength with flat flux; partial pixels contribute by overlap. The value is 4.4 angstroms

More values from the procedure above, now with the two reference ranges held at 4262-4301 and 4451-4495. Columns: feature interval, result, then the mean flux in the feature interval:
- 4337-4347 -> 1.5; 5.44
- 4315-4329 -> -0.7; 6.69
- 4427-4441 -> 0.1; 6.73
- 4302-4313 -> 1.7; 5.34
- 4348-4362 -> 0.2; 6.39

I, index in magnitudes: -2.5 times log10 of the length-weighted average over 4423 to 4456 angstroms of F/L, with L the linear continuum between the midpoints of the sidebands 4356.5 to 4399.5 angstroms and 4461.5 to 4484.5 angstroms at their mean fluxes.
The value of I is 0.01 mag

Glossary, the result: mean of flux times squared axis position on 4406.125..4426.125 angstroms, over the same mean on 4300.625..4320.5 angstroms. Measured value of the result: 1.21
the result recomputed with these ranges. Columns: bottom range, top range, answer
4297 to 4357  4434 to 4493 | 1.21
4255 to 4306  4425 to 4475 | 1.19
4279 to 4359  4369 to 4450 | 1.13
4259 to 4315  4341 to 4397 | 1.09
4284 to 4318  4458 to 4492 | 1.30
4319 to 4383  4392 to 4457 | 1.10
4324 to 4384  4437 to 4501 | 1.16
